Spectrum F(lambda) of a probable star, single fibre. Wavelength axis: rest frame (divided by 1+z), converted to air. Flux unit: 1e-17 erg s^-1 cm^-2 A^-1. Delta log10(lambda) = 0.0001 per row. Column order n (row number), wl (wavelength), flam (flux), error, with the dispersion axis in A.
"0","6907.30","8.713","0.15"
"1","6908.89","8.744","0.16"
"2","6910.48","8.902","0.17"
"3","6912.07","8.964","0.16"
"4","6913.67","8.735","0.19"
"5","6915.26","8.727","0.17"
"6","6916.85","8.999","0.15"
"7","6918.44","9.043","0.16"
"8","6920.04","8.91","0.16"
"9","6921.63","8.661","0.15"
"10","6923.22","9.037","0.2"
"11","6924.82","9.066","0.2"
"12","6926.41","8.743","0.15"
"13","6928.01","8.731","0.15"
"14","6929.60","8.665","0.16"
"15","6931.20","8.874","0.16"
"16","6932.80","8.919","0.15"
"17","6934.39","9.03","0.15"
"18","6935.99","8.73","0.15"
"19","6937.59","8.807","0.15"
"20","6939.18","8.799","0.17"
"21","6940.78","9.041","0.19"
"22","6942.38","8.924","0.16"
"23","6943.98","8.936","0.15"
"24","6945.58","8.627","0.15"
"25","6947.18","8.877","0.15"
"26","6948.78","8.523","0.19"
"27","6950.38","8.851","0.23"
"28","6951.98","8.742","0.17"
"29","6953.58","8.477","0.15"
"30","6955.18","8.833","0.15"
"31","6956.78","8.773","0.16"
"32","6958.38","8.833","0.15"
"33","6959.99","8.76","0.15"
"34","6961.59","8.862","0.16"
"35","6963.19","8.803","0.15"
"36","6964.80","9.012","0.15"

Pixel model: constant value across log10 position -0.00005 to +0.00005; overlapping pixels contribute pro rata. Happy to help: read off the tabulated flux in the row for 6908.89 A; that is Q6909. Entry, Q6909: 8.744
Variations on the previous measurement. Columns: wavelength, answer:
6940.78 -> 9.041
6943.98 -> 8.936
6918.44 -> 9.043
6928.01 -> 8.731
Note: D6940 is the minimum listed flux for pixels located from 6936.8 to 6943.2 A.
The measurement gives 8.799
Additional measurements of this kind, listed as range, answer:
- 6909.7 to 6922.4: 8.661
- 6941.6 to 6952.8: 8.523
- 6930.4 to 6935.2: 8.874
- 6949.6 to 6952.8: 8.742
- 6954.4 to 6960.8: 8.76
